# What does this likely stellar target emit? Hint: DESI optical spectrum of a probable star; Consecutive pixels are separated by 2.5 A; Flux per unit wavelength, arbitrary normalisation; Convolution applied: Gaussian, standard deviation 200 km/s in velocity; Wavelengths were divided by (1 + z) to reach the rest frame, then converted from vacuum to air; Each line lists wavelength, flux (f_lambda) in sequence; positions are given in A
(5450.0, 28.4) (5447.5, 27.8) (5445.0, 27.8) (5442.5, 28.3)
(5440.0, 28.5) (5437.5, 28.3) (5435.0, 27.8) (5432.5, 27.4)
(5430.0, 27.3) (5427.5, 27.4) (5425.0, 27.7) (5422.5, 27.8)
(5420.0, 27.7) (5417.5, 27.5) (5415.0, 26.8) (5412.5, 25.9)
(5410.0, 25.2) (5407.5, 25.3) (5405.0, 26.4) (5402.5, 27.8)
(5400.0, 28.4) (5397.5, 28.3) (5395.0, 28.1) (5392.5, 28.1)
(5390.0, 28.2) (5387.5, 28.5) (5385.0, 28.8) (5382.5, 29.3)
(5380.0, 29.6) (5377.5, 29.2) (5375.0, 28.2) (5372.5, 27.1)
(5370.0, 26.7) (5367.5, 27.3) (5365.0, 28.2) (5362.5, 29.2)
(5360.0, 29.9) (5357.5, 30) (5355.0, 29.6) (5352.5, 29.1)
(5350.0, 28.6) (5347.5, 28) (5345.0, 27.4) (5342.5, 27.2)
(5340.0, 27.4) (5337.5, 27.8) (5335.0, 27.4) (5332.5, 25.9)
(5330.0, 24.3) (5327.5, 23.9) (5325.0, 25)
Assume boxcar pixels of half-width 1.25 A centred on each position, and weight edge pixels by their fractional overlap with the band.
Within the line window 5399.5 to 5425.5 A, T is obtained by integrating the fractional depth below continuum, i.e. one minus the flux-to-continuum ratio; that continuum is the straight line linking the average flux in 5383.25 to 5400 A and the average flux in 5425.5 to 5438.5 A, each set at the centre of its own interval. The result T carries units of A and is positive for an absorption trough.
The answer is 1.0 A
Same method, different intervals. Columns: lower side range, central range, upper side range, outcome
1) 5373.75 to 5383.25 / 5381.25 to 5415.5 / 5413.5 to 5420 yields 0.7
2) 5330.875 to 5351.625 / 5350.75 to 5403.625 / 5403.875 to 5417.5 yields -3.6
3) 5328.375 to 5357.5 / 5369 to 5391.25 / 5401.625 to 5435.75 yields -0.9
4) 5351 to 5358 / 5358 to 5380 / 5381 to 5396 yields 0.5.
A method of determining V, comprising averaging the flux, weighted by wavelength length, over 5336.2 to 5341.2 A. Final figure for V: 27.6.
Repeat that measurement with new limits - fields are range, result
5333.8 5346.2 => 27.4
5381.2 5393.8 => 28.6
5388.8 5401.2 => 28.2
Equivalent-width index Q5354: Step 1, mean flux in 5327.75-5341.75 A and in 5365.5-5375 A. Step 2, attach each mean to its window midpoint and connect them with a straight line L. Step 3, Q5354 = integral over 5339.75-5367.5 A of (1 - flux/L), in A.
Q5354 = -1.8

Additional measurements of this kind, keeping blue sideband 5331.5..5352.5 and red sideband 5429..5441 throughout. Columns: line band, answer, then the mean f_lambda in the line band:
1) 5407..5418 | 0.7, 26.1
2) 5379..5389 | -0.5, 29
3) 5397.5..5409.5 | 0.3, 27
